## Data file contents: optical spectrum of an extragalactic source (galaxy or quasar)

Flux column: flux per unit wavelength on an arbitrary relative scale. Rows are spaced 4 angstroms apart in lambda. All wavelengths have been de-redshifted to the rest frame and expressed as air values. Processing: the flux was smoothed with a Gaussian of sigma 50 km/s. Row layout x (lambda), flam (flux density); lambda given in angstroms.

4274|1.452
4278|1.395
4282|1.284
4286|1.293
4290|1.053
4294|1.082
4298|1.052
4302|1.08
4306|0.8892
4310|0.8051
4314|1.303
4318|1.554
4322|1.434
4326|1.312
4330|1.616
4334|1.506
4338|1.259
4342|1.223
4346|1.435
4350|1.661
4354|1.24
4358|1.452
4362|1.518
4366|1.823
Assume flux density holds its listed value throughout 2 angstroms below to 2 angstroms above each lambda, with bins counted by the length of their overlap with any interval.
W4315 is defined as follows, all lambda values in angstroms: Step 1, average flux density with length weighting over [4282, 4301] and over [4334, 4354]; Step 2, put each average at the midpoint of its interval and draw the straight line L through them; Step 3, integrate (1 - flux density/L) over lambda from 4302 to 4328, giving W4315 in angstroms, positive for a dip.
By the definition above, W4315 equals 1.00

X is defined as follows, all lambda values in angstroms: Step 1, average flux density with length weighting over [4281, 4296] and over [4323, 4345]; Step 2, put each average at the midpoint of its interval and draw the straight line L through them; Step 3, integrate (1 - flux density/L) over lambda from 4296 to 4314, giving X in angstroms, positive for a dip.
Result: 3.7 angstroms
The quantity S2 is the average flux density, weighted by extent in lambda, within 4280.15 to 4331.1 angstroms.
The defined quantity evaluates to 1.2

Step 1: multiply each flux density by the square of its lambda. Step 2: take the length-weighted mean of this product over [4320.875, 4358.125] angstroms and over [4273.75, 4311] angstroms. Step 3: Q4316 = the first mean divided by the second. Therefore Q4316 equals 1.3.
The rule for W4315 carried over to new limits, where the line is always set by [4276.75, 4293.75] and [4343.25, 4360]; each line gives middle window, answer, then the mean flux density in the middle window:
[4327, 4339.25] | -0.7 angstroms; 1.46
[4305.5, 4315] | 2.4 angstroms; 0.984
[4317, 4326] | -0.7 angstroms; 1.45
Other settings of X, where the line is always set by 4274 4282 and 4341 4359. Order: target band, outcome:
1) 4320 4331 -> -0.3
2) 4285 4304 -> 3.9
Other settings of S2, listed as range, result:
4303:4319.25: 1.12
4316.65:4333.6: 1.48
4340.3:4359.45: 1.4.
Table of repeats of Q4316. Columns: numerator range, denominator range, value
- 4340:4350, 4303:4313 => 1.55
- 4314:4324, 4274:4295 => 1.18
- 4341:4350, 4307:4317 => 1.32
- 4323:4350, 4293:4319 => 1.31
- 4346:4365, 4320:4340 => 1.05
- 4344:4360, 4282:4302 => 1.31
